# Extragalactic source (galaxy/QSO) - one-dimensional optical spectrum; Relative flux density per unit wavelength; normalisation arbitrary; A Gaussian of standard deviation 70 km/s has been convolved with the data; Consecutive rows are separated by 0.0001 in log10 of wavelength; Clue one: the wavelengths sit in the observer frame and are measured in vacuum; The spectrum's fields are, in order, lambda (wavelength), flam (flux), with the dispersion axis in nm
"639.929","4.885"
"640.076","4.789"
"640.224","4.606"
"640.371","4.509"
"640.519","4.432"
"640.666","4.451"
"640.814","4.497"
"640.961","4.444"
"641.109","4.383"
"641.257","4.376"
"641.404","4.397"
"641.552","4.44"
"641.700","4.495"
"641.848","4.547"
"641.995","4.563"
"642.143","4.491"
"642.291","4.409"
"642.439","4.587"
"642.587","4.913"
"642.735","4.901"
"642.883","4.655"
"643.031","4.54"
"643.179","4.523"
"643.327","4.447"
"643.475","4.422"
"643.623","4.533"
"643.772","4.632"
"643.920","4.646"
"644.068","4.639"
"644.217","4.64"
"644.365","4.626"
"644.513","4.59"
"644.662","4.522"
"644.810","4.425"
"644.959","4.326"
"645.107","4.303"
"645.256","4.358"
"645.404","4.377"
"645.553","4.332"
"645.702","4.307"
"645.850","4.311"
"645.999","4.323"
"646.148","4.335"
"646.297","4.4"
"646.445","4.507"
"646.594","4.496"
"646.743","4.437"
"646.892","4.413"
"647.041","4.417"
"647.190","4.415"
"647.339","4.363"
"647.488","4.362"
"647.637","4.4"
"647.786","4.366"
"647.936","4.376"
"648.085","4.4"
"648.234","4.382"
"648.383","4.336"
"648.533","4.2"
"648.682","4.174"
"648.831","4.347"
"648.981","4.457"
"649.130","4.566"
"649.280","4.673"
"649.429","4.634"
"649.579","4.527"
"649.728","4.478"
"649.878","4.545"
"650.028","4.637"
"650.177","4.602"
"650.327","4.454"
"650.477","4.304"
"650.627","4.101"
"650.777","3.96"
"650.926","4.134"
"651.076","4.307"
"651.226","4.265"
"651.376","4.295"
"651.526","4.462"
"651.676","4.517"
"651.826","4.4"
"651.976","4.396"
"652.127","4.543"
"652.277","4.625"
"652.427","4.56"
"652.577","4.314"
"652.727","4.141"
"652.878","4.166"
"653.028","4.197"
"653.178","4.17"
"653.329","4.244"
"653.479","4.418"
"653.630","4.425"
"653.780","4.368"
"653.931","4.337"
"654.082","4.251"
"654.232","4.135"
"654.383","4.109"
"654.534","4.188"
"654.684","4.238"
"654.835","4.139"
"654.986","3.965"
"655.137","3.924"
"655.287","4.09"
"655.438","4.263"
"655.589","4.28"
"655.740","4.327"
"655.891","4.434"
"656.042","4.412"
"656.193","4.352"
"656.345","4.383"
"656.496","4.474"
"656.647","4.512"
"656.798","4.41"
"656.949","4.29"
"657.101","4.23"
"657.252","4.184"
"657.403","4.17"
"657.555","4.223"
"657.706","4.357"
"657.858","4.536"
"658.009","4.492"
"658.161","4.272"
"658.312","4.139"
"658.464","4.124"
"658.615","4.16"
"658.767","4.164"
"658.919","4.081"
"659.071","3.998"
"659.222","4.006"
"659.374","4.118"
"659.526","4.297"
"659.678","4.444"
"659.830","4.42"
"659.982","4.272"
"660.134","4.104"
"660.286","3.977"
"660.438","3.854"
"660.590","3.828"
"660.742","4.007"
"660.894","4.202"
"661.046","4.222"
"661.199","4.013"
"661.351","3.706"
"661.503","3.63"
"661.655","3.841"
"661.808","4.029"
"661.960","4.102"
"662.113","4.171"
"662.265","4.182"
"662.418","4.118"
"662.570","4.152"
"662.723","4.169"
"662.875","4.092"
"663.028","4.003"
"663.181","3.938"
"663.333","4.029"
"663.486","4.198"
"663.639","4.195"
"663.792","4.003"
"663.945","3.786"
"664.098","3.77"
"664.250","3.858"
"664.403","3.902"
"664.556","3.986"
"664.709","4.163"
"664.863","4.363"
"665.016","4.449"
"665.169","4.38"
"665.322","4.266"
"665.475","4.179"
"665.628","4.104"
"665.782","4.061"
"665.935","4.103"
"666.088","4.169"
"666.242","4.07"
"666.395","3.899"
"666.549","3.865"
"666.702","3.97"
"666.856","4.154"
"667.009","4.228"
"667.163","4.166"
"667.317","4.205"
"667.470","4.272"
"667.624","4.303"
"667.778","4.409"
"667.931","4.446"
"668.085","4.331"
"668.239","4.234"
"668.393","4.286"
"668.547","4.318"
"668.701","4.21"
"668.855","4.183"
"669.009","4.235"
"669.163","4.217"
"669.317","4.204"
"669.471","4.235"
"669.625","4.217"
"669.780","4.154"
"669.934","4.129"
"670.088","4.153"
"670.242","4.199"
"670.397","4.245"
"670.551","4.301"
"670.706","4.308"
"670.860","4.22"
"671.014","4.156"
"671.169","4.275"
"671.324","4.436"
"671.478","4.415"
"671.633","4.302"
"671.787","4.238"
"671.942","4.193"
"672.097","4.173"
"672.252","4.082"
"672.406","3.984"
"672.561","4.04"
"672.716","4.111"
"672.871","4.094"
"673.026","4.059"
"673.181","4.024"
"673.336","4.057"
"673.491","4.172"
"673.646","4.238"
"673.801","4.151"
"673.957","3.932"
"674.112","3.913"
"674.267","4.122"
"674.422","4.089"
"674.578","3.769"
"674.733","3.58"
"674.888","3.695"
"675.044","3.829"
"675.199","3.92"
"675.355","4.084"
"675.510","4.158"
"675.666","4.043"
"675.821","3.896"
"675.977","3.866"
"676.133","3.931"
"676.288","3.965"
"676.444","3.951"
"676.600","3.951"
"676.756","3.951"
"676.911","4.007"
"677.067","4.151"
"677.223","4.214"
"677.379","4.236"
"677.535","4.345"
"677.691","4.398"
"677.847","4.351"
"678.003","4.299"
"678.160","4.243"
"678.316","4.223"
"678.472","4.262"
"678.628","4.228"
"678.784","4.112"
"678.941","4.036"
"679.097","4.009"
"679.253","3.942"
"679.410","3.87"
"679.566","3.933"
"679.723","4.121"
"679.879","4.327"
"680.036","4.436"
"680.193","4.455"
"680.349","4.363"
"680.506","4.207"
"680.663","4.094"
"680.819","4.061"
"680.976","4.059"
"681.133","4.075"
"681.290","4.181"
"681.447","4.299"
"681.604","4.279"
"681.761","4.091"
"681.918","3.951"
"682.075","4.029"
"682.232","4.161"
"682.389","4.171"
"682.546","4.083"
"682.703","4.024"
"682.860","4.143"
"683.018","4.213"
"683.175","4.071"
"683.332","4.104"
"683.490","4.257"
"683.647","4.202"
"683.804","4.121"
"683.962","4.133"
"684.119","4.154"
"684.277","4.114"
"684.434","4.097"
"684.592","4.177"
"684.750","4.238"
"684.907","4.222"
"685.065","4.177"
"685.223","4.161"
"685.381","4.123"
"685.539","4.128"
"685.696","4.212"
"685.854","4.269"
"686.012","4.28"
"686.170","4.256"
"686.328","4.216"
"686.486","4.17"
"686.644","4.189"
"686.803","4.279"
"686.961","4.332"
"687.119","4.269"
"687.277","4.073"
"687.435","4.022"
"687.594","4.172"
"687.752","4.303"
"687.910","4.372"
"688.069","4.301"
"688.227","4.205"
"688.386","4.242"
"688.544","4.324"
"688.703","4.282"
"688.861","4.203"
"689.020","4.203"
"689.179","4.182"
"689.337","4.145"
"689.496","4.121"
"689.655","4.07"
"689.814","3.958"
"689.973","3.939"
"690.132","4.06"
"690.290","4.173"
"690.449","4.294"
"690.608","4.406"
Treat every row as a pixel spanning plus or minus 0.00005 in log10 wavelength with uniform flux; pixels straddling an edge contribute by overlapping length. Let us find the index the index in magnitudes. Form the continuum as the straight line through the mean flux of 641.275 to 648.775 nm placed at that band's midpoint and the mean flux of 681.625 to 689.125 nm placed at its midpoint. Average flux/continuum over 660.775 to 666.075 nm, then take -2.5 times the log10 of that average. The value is 0.07 mag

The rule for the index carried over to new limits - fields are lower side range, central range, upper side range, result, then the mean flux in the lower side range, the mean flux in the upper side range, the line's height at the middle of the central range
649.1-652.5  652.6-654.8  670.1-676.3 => 0.04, 4.43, 4.08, 4.39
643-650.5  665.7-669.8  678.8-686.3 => 0.02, 4.45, 4.15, 4.27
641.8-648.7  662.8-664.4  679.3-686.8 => 0.09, 4.46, 4.16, 4.32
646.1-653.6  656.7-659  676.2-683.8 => 0.02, 4.38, 4.15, 4.32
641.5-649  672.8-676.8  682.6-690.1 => 0.07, 4.46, 4.18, 4.26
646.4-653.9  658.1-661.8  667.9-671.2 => 0.06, 4.38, 4.23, 4.31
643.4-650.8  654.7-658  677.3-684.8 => 0.02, 4.43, 4.17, 4.36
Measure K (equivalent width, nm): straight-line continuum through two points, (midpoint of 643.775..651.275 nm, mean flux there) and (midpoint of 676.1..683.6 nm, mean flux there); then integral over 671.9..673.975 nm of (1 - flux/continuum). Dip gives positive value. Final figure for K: 0.05 nm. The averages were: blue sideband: 4.41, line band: 4.1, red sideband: 4.14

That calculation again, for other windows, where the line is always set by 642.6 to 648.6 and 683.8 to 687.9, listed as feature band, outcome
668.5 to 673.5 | 0.114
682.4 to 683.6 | 0.022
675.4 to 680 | 0.150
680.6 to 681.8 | 0.022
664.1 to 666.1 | 0.088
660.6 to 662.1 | 0.130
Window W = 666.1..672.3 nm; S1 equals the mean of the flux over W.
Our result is 4.22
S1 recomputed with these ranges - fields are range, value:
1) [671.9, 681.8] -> 4.09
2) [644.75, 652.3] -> 4.39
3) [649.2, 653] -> 4.4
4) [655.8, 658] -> 4.36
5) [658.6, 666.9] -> 4.08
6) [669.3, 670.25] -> 4.18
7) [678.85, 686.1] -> 4.15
